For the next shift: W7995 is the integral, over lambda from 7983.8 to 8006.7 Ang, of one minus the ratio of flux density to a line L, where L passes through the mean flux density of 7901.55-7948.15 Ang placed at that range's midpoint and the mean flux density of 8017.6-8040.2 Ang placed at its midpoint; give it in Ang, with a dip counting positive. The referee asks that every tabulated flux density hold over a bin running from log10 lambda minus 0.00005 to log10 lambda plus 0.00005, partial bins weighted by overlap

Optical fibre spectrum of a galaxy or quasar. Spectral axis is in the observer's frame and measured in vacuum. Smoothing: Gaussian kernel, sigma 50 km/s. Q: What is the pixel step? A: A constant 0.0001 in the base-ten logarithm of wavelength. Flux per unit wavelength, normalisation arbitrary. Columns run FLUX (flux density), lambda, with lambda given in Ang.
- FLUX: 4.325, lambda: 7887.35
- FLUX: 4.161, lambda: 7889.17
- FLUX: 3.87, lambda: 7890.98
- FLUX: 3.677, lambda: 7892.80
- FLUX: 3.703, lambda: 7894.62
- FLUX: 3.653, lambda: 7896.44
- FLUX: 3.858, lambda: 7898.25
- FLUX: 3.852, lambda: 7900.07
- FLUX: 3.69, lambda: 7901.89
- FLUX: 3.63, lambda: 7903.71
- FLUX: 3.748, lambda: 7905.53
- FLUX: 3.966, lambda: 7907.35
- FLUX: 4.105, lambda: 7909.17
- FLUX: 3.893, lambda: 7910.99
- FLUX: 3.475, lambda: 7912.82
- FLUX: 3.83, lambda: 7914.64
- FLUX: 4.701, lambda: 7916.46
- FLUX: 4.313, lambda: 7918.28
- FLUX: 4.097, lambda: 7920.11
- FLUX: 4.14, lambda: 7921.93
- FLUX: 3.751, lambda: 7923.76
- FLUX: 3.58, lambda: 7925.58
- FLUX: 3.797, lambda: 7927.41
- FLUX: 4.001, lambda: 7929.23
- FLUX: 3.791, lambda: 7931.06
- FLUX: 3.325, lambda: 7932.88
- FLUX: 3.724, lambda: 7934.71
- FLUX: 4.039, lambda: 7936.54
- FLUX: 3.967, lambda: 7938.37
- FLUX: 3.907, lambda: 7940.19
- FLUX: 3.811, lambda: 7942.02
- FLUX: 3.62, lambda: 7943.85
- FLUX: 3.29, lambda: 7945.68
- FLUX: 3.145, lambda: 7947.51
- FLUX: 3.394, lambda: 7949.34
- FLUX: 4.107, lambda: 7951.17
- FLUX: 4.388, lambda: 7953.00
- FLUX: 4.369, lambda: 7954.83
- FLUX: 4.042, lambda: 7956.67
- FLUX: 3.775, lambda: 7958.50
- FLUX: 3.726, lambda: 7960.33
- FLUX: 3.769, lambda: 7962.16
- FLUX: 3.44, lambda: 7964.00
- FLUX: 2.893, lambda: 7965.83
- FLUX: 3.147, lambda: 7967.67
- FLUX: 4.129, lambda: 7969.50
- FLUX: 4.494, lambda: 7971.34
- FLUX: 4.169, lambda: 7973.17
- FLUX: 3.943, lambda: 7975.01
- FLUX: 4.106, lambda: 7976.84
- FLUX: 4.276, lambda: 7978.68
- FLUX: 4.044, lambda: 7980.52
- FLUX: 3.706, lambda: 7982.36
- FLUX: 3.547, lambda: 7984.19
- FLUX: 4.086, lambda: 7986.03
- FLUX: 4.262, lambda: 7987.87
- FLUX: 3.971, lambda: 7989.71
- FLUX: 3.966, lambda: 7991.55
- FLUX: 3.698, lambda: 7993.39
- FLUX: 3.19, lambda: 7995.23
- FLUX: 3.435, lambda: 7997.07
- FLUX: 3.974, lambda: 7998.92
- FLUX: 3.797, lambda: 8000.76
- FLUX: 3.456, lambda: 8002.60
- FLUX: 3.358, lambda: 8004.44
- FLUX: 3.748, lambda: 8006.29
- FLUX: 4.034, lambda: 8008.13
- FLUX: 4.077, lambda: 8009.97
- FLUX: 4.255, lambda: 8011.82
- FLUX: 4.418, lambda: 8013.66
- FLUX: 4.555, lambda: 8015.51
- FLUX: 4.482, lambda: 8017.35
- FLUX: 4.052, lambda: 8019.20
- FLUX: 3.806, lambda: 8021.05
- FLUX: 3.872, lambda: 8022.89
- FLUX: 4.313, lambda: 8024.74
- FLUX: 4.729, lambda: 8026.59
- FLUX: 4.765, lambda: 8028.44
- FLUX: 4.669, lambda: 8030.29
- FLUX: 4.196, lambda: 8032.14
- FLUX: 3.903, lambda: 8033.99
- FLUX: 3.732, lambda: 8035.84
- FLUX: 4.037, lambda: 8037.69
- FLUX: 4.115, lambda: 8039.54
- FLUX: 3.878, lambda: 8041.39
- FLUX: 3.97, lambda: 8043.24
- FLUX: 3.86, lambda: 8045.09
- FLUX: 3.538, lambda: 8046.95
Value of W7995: 1.9 Ang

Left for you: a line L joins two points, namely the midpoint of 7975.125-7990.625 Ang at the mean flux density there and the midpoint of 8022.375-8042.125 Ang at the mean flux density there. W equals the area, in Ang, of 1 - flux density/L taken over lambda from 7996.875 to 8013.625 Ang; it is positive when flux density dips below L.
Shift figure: 1.0 Ang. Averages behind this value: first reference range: 4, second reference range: 4.21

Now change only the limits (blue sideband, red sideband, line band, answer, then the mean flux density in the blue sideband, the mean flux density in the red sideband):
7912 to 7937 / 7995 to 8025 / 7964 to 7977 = 0.4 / 3.9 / 3.94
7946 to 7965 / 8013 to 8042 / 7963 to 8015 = 1.9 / 3.79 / 4.22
